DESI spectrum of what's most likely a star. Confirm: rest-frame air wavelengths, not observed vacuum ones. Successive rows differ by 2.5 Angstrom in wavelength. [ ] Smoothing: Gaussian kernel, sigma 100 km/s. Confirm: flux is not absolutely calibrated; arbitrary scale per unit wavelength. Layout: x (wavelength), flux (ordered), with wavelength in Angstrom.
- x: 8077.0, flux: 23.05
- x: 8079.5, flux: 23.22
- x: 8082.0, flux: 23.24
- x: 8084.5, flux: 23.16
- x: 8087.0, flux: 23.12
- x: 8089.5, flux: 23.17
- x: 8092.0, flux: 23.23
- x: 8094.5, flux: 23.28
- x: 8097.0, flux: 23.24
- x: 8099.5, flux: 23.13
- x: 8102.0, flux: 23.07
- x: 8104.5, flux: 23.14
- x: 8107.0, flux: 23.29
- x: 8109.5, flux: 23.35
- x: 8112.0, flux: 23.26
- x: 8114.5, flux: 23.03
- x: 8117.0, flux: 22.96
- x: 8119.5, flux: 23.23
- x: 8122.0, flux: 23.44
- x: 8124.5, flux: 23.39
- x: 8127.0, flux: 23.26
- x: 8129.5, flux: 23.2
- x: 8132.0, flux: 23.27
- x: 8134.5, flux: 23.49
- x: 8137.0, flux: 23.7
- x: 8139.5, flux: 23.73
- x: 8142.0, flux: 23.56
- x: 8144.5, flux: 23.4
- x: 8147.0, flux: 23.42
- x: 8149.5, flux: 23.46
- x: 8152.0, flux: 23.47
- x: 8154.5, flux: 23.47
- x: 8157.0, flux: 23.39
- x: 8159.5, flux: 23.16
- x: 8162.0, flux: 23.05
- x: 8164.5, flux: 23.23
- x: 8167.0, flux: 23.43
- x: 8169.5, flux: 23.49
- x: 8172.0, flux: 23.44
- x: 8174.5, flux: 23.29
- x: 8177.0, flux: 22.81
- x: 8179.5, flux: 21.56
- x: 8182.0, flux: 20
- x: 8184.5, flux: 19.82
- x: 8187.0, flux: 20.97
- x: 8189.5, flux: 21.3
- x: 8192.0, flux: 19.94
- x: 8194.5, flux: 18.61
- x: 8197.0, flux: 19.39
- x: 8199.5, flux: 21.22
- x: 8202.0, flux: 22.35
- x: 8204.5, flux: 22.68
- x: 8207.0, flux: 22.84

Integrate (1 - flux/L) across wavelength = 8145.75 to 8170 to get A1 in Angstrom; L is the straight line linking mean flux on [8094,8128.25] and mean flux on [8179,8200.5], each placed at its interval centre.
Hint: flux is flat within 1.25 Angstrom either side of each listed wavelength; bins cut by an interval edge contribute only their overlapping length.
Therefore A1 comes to -2.1 Angstrom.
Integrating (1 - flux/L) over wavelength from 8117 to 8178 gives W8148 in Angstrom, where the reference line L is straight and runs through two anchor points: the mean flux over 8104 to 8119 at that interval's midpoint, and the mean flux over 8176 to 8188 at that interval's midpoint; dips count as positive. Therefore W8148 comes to -3.6 Angstrom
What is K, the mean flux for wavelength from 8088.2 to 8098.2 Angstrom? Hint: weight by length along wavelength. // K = 23.2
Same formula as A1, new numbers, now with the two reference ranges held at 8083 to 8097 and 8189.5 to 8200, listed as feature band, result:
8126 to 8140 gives -1.0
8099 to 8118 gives -0.5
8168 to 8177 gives -1.2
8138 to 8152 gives -1.3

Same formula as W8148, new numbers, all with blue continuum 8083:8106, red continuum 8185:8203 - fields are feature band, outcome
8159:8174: -1.47 Angstrom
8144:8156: -0.98 Angstrom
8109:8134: -0.89 Angstrom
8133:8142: -0.66 Angstrom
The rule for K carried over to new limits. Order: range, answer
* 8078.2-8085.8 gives 23.2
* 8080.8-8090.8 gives 23.2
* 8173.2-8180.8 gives 22.5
